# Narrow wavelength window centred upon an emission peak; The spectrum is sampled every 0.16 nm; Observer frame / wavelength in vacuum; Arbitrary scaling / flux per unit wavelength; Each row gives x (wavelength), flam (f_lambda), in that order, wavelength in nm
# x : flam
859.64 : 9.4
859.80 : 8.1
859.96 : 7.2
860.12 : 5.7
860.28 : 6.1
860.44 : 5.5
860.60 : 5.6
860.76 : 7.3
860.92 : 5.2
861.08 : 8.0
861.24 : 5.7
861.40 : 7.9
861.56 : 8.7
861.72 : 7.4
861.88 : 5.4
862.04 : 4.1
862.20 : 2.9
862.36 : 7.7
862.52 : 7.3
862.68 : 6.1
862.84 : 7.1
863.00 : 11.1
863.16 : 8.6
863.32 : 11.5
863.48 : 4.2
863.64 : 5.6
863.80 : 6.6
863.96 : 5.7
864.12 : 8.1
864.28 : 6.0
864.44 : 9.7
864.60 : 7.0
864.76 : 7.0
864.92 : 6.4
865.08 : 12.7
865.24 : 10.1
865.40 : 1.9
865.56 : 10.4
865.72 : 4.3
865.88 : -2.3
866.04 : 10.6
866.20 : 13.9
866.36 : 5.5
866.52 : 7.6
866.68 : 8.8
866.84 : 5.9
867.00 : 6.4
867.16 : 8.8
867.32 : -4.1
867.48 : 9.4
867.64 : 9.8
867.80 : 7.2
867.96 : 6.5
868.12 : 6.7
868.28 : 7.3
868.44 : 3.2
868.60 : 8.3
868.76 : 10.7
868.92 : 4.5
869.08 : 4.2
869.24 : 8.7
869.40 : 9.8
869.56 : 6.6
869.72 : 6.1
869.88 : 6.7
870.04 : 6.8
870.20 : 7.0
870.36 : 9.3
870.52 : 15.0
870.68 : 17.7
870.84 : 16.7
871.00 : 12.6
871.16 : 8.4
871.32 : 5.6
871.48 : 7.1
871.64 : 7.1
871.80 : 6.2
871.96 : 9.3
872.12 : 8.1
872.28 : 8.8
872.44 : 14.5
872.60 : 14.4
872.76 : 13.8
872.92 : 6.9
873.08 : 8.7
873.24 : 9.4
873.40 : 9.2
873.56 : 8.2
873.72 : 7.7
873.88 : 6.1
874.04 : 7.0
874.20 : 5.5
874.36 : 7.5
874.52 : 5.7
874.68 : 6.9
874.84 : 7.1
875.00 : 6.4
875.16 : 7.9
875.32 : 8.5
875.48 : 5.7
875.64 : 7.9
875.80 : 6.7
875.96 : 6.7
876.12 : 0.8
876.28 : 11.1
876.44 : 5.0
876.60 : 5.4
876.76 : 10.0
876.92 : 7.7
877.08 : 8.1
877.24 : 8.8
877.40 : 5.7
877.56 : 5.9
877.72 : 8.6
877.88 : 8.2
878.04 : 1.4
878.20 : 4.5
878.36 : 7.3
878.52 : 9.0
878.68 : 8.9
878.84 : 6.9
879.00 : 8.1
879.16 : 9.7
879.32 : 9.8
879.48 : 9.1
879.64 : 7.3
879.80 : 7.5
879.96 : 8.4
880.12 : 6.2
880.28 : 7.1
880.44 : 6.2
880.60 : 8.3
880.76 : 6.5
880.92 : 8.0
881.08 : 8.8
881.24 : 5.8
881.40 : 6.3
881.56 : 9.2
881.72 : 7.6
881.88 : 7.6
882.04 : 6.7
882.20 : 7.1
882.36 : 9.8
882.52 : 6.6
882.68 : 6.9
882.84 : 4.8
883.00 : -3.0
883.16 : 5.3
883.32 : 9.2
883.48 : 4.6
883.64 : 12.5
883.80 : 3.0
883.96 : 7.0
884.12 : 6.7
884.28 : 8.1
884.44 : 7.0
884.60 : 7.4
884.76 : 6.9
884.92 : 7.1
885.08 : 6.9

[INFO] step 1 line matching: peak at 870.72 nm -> [S II]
